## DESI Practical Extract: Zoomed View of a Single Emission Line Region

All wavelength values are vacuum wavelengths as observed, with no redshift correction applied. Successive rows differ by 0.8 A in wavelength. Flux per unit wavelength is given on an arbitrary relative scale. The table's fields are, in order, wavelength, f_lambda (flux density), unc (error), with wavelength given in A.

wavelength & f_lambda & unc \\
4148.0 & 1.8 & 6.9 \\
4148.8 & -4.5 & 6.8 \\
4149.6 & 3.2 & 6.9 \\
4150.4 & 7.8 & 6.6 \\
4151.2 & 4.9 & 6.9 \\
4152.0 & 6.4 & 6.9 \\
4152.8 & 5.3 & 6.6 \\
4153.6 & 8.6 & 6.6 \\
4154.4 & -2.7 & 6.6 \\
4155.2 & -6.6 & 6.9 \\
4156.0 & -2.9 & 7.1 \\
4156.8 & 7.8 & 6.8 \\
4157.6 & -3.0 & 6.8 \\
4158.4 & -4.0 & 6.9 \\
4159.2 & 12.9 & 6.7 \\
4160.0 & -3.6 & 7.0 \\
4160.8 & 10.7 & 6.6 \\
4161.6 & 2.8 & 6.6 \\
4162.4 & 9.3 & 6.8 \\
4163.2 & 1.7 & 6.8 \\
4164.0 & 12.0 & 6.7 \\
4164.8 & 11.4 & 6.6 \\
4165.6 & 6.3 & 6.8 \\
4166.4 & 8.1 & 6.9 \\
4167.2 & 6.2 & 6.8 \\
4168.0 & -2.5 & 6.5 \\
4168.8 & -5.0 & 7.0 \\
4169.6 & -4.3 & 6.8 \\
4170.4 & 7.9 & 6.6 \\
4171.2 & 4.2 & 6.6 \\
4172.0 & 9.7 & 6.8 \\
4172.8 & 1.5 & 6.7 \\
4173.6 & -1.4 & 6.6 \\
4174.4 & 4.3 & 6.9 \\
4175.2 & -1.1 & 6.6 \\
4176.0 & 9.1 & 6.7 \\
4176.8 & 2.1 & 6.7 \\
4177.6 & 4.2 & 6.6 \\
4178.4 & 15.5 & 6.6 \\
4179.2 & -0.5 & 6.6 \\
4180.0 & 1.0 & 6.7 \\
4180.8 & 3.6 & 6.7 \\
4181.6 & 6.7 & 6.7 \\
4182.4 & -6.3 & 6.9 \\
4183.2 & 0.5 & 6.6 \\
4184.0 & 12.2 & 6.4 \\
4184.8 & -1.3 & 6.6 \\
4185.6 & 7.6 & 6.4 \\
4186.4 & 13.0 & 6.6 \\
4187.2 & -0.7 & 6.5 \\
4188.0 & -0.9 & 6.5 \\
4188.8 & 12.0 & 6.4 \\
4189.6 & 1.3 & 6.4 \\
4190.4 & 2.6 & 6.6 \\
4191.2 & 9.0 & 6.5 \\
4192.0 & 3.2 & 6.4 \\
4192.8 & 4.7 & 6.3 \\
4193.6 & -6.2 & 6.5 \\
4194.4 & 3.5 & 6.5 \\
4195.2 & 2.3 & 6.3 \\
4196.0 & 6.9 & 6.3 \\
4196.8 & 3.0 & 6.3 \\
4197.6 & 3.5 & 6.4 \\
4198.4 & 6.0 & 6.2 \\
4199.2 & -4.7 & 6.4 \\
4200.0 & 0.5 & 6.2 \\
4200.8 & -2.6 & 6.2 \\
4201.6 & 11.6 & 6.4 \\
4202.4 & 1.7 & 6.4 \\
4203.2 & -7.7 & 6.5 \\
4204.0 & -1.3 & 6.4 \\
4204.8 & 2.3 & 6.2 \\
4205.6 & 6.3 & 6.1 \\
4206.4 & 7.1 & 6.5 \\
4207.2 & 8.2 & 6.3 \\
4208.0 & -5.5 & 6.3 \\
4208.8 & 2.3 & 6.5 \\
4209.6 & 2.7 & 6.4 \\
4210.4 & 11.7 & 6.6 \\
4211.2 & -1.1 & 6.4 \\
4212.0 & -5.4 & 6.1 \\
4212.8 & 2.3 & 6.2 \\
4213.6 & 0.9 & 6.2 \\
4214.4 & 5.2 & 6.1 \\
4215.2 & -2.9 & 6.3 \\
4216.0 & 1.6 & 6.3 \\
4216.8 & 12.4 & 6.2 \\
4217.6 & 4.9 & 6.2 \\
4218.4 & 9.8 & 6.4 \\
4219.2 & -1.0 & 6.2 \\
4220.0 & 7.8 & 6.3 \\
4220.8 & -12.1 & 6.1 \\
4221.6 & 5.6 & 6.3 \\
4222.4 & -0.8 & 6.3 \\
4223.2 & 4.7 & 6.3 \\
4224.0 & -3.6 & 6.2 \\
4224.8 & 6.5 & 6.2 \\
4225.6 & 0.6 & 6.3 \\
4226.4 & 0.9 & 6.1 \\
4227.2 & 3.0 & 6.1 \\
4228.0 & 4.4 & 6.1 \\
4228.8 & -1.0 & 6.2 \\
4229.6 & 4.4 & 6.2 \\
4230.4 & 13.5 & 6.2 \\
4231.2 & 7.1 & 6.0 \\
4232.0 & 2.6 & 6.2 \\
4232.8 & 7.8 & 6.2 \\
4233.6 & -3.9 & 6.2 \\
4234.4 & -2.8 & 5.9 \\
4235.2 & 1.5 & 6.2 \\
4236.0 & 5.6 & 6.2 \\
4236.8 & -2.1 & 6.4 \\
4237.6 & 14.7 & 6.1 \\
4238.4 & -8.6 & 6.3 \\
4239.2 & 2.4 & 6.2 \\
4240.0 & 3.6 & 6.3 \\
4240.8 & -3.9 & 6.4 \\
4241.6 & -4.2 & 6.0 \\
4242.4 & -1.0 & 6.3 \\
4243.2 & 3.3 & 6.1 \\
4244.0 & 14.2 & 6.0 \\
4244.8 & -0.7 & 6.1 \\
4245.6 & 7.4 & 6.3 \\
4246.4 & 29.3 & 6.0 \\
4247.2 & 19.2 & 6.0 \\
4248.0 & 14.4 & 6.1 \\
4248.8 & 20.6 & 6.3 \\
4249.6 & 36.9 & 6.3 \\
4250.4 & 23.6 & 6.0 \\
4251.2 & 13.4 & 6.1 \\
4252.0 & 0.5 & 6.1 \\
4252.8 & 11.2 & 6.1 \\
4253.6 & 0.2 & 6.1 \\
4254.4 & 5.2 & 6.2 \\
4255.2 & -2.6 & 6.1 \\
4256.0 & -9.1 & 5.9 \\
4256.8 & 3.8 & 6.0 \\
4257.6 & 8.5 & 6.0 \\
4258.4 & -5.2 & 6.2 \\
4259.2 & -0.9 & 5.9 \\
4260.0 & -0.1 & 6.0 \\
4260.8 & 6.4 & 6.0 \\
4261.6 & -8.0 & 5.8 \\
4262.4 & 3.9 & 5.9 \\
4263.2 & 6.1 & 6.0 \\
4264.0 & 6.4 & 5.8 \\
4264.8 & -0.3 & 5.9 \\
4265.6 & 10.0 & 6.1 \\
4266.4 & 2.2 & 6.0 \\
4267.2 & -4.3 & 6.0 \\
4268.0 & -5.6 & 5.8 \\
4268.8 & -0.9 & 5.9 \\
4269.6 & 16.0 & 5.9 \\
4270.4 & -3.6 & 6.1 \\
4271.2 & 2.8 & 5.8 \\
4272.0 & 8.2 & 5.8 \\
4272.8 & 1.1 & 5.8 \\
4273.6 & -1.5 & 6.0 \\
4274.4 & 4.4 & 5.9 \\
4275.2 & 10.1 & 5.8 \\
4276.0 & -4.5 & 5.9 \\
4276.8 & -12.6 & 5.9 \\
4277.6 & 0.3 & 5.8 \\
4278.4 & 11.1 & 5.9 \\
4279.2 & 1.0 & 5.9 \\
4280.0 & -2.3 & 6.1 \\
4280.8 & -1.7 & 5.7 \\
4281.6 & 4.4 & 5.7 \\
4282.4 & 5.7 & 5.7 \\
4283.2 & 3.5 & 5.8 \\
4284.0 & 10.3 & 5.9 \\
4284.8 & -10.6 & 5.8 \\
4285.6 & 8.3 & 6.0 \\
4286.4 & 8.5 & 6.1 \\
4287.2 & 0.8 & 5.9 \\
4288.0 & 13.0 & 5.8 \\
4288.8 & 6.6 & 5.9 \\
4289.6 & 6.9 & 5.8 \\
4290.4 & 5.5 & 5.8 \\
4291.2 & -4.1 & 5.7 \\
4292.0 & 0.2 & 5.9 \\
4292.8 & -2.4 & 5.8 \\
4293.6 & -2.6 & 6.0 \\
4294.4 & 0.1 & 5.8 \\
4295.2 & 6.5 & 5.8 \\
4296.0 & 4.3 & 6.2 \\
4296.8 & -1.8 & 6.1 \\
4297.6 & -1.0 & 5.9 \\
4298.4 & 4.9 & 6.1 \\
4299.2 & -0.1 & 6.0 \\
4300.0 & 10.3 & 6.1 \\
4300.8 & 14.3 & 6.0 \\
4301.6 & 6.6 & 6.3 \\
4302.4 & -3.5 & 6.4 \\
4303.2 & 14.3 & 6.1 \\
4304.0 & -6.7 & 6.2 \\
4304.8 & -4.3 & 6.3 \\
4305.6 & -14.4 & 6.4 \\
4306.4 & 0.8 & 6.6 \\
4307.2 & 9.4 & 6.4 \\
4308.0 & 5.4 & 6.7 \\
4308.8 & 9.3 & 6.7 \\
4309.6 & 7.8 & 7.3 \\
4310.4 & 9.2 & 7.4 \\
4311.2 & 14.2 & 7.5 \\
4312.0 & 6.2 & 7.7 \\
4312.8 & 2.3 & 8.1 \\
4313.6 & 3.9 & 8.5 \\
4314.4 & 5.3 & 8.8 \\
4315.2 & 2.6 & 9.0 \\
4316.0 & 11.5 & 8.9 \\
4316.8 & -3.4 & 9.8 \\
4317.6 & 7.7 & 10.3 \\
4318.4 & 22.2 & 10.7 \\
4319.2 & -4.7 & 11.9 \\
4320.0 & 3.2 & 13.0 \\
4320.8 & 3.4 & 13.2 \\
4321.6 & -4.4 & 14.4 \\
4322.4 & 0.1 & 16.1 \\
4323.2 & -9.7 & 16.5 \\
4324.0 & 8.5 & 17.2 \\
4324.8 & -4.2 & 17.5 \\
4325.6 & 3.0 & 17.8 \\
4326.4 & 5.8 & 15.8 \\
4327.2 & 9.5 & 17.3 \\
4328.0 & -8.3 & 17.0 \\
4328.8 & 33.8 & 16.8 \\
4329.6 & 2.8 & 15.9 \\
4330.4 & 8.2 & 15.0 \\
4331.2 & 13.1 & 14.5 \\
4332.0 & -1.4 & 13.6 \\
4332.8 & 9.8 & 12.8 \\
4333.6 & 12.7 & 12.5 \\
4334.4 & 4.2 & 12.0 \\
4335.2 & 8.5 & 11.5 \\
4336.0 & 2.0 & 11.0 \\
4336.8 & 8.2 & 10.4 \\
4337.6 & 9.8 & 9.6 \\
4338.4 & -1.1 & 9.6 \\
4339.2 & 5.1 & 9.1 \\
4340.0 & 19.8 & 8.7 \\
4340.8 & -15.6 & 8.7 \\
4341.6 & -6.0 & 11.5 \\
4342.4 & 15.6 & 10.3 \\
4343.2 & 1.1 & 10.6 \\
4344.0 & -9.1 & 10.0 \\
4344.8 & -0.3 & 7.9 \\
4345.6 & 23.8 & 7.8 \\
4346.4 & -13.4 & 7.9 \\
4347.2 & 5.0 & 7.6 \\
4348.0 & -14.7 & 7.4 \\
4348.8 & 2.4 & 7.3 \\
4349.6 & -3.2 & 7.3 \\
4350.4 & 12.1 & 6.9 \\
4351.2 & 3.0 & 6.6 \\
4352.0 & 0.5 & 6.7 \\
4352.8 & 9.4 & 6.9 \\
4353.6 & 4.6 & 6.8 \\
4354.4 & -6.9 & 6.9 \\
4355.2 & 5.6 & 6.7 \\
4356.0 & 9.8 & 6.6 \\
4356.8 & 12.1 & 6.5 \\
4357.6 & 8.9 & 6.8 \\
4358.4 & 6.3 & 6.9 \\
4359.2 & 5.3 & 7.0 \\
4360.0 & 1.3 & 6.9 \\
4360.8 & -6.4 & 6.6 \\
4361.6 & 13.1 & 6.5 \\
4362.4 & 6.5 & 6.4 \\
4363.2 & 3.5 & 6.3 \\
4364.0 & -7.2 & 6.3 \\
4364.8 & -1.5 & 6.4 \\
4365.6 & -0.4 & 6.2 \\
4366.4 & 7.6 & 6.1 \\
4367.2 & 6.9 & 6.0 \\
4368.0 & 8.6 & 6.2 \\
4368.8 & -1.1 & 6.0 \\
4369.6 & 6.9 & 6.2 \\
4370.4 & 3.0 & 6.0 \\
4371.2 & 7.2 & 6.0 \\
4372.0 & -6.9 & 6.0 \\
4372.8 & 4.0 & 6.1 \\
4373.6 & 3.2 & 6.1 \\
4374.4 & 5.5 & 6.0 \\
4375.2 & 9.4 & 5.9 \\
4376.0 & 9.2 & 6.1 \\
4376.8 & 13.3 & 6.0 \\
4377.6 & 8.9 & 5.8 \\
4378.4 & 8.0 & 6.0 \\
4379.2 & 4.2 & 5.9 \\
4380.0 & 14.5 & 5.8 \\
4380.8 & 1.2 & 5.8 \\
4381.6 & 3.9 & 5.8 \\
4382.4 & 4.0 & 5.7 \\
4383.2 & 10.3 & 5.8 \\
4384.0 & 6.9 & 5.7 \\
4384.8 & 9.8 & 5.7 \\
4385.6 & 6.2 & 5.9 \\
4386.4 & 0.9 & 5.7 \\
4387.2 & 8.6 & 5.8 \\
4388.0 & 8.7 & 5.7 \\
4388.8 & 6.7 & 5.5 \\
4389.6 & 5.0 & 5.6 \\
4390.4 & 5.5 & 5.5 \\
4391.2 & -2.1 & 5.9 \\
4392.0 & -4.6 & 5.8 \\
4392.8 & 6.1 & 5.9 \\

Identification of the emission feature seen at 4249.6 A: [O II] 3727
